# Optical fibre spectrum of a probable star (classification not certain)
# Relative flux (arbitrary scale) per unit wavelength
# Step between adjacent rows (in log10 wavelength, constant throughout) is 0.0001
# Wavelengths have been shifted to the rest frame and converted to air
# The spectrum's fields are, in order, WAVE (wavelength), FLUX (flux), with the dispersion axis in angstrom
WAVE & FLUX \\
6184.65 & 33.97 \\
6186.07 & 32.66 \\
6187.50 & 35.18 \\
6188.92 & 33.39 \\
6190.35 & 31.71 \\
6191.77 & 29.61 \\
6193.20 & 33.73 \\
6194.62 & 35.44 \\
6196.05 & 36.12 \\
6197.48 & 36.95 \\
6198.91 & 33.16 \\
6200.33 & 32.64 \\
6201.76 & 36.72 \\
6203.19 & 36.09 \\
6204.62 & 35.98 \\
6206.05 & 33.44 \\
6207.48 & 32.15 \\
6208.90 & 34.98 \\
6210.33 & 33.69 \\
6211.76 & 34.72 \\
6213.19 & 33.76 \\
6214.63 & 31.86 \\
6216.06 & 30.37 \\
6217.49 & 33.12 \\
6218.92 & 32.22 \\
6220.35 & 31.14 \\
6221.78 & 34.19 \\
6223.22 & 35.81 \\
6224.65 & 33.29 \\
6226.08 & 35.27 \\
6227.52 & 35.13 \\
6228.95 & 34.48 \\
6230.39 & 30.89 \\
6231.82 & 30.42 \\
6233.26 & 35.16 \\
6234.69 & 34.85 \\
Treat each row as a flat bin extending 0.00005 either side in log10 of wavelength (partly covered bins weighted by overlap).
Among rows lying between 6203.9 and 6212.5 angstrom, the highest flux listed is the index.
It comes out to 35.98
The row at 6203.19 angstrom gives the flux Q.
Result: 36.09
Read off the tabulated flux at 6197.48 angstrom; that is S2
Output 36.95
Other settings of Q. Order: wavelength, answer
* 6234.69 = 34.85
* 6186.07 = 32.66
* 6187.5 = 35.18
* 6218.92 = 32.22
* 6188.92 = 33.39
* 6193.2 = 33.73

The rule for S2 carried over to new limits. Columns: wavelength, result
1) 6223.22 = 35.81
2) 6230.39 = 30.89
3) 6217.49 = 33.12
